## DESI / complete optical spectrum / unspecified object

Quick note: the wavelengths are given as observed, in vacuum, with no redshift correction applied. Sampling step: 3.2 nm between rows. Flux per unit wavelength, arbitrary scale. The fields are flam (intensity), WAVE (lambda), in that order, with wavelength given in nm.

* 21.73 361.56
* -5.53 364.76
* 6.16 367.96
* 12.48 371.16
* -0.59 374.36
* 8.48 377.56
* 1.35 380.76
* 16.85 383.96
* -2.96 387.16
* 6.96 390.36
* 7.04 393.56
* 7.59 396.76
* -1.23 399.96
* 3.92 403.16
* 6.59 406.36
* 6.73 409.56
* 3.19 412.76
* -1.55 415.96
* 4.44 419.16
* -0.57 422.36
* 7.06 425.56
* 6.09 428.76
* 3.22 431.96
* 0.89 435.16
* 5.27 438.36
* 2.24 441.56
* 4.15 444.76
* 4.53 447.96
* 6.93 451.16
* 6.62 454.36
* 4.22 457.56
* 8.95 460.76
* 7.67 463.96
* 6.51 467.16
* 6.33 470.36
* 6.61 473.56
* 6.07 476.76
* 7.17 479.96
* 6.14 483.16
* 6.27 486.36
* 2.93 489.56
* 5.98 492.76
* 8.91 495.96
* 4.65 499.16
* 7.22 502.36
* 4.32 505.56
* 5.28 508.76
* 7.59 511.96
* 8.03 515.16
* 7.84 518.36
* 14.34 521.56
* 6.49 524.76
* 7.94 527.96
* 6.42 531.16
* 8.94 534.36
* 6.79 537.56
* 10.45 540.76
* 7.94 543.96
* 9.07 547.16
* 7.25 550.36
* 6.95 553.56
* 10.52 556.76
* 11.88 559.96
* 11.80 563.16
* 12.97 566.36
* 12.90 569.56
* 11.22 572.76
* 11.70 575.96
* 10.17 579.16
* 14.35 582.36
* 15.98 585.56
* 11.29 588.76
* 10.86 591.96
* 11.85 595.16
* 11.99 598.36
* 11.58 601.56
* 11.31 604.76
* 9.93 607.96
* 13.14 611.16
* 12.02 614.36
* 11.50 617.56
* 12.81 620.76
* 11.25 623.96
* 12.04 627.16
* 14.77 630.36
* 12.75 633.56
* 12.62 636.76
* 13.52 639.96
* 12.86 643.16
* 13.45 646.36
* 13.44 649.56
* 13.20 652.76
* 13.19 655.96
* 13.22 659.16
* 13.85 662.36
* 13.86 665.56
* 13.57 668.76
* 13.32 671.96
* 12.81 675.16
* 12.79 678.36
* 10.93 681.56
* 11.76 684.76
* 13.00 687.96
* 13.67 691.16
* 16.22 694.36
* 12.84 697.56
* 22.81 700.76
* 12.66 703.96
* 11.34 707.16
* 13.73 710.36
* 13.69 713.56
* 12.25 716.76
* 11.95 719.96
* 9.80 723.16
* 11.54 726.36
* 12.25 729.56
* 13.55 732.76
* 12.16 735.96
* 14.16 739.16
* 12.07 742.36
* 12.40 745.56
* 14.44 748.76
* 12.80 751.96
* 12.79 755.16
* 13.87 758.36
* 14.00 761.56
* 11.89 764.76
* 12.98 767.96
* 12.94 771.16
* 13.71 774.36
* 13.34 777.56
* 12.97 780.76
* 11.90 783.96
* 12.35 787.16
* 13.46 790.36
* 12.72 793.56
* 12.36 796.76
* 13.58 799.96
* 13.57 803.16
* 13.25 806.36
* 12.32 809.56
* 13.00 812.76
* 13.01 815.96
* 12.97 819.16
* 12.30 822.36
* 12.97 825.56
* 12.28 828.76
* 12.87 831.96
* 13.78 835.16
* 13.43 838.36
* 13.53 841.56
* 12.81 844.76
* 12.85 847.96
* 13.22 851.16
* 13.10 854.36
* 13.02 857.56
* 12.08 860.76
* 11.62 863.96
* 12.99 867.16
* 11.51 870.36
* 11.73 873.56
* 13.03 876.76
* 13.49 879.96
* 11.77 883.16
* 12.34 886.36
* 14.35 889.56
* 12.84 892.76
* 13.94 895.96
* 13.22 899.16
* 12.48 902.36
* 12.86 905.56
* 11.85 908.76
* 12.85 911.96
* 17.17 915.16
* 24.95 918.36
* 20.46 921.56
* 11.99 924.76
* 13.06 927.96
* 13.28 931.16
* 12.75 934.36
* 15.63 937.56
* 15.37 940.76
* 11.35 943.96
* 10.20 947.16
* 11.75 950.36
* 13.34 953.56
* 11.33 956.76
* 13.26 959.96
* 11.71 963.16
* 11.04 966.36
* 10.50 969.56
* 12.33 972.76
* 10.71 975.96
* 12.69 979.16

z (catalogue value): 0.40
